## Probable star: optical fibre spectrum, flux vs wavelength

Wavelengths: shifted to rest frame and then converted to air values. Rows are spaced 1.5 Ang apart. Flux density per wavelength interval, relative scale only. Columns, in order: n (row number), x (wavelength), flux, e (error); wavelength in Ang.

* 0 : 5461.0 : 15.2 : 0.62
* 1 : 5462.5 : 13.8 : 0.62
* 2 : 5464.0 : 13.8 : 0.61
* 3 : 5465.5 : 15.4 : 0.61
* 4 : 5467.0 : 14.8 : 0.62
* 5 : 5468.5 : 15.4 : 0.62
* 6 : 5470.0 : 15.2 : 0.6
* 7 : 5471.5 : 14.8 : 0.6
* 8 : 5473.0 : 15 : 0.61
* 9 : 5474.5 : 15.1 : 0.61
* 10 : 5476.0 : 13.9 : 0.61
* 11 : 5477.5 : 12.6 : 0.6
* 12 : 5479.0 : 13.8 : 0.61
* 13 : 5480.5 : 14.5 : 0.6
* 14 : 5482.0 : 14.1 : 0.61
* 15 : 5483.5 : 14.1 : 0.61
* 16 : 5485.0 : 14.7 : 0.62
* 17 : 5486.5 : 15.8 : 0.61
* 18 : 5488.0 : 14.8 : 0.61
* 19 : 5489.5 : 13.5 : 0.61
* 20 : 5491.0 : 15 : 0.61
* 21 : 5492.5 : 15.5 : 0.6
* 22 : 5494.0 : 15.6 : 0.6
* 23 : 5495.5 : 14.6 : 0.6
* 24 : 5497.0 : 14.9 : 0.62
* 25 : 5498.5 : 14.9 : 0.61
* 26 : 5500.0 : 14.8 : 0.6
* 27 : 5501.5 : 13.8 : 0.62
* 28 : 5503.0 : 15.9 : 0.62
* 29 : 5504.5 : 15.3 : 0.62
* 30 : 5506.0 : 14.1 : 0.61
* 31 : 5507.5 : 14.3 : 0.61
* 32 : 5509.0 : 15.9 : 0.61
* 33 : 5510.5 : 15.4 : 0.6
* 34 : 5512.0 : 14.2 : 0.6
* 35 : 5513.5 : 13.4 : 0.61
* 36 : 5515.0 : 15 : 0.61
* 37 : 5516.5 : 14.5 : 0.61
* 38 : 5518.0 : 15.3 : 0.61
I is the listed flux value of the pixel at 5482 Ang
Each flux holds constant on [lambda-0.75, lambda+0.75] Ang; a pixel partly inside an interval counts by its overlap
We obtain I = 14.1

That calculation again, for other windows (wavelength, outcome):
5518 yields 15.3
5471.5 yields 14.8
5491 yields 15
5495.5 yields 14.6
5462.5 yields 13.8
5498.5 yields 14.9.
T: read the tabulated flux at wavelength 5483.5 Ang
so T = 14.1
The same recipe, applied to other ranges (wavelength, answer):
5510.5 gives 15.4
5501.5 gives 13.8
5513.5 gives 13.4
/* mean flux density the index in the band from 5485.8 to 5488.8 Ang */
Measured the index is 15.3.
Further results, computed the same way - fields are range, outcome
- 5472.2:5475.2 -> 15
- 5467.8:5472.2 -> 15.1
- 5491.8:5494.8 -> 15.5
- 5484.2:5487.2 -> 15.2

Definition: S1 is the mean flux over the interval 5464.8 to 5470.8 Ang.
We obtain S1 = 15.2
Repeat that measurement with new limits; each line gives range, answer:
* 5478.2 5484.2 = 14.1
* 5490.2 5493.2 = 15.2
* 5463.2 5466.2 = 14.6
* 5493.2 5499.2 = 15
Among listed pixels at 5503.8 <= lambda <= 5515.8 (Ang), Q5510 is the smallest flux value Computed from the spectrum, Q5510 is 13.4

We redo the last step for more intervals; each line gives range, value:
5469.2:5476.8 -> 13.9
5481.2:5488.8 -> 14.1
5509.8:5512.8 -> 14.2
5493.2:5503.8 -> 13.8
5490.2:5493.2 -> 15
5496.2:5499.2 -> 14.9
